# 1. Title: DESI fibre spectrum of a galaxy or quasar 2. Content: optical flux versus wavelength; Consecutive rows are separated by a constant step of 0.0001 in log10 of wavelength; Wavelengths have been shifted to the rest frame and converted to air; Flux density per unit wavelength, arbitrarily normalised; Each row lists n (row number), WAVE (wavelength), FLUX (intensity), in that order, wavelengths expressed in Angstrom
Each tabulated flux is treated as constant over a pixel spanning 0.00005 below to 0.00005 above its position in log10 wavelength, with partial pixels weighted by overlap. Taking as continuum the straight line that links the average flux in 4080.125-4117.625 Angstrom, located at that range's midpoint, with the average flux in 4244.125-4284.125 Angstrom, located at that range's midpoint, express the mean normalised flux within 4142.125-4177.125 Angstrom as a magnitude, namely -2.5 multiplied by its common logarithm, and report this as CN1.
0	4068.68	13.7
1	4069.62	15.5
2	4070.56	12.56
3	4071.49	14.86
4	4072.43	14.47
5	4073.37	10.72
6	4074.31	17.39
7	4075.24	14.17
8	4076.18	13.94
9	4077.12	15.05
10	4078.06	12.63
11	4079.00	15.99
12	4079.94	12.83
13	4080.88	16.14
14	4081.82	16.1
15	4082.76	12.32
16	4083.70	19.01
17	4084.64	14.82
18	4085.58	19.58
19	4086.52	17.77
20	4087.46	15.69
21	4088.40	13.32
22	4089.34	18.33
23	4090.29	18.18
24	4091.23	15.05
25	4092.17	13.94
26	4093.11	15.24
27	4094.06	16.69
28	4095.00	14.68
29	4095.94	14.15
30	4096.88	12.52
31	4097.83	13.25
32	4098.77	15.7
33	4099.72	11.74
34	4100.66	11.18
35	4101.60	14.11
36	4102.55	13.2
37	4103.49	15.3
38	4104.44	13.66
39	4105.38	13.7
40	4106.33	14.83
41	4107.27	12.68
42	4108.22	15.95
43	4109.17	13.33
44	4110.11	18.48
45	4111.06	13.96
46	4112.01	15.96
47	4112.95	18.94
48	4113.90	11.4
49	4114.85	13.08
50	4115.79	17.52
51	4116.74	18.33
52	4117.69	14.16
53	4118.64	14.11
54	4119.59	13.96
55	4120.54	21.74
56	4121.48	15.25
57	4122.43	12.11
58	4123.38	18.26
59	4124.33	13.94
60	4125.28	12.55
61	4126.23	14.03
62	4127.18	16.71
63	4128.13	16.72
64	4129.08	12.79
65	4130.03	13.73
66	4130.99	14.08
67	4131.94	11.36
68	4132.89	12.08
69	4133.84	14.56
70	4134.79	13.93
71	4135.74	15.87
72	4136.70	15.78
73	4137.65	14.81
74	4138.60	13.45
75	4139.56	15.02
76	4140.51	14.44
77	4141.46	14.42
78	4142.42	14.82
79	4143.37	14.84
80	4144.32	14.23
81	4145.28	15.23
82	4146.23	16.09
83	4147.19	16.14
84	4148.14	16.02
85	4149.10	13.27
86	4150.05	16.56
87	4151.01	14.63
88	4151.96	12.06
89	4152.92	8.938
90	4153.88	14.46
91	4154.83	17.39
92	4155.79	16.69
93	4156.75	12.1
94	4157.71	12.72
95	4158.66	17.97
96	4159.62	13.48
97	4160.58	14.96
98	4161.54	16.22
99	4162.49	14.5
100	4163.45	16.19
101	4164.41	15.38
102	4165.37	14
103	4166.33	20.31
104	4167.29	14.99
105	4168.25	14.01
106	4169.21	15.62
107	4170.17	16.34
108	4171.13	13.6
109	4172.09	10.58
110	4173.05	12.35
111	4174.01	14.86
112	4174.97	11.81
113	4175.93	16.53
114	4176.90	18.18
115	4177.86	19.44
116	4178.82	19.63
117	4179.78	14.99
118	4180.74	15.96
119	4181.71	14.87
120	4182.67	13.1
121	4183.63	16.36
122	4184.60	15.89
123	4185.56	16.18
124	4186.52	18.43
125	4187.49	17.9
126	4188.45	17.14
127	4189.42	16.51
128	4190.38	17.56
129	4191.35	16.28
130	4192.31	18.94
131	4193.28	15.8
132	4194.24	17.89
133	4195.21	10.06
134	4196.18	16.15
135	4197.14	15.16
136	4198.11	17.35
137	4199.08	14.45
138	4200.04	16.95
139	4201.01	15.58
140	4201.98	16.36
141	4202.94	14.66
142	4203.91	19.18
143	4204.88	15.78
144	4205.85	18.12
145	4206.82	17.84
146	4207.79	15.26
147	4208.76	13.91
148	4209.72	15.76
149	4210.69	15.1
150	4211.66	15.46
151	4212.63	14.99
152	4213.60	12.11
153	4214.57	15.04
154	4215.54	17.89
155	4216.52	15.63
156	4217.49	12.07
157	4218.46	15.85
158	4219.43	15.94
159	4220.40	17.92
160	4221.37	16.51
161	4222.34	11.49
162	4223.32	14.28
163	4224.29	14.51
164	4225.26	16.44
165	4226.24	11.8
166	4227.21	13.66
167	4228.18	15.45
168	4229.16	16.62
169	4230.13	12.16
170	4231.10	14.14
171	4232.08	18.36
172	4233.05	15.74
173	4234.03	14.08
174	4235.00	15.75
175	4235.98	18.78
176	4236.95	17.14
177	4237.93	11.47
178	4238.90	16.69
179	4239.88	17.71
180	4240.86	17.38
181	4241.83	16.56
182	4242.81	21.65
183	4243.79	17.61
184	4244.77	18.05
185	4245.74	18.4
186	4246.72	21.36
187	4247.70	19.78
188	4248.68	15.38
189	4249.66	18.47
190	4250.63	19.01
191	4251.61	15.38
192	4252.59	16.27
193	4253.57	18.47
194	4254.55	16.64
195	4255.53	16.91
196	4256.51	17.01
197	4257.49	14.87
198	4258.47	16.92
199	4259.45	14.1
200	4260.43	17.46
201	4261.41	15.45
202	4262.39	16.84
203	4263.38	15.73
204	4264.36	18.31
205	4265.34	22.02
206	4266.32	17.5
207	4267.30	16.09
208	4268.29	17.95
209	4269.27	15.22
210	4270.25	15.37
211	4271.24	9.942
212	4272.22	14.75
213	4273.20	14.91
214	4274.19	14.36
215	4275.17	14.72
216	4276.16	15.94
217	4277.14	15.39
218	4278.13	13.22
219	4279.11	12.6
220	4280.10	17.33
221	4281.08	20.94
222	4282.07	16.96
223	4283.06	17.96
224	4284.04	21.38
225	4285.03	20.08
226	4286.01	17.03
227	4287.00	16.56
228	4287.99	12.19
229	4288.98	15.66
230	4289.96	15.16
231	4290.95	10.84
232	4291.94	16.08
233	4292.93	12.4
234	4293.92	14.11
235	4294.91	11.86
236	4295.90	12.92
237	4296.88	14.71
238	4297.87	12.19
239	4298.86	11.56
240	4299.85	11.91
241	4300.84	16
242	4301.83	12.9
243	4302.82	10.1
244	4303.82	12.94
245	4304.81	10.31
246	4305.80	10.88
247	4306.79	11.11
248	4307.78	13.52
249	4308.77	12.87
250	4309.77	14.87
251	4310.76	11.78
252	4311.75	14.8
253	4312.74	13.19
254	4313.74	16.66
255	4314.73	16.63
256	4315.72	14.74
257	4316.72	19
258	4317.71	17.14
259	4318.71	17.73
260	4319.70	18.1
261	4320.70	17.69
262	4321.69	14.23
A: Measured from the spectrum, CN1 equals 0.06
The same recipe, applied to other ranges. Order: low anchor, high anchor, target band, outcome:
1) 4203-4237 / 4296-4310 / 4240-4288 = -0.21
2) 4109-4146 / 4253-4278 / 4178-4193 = -0.09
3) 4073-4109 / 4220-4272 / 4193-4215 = 0.02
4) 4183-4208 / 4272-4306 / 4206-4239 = 0.05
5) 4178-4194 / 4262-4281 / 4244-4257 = -0.11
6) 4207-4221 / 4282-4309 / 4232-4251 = -0.18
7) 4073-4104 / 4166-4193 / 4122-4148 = 0.07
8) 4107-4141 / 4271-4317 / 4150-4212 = -0.06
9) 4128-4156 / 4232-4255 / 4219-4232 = 0.14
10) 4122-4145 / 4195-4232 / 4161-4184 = -0.04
